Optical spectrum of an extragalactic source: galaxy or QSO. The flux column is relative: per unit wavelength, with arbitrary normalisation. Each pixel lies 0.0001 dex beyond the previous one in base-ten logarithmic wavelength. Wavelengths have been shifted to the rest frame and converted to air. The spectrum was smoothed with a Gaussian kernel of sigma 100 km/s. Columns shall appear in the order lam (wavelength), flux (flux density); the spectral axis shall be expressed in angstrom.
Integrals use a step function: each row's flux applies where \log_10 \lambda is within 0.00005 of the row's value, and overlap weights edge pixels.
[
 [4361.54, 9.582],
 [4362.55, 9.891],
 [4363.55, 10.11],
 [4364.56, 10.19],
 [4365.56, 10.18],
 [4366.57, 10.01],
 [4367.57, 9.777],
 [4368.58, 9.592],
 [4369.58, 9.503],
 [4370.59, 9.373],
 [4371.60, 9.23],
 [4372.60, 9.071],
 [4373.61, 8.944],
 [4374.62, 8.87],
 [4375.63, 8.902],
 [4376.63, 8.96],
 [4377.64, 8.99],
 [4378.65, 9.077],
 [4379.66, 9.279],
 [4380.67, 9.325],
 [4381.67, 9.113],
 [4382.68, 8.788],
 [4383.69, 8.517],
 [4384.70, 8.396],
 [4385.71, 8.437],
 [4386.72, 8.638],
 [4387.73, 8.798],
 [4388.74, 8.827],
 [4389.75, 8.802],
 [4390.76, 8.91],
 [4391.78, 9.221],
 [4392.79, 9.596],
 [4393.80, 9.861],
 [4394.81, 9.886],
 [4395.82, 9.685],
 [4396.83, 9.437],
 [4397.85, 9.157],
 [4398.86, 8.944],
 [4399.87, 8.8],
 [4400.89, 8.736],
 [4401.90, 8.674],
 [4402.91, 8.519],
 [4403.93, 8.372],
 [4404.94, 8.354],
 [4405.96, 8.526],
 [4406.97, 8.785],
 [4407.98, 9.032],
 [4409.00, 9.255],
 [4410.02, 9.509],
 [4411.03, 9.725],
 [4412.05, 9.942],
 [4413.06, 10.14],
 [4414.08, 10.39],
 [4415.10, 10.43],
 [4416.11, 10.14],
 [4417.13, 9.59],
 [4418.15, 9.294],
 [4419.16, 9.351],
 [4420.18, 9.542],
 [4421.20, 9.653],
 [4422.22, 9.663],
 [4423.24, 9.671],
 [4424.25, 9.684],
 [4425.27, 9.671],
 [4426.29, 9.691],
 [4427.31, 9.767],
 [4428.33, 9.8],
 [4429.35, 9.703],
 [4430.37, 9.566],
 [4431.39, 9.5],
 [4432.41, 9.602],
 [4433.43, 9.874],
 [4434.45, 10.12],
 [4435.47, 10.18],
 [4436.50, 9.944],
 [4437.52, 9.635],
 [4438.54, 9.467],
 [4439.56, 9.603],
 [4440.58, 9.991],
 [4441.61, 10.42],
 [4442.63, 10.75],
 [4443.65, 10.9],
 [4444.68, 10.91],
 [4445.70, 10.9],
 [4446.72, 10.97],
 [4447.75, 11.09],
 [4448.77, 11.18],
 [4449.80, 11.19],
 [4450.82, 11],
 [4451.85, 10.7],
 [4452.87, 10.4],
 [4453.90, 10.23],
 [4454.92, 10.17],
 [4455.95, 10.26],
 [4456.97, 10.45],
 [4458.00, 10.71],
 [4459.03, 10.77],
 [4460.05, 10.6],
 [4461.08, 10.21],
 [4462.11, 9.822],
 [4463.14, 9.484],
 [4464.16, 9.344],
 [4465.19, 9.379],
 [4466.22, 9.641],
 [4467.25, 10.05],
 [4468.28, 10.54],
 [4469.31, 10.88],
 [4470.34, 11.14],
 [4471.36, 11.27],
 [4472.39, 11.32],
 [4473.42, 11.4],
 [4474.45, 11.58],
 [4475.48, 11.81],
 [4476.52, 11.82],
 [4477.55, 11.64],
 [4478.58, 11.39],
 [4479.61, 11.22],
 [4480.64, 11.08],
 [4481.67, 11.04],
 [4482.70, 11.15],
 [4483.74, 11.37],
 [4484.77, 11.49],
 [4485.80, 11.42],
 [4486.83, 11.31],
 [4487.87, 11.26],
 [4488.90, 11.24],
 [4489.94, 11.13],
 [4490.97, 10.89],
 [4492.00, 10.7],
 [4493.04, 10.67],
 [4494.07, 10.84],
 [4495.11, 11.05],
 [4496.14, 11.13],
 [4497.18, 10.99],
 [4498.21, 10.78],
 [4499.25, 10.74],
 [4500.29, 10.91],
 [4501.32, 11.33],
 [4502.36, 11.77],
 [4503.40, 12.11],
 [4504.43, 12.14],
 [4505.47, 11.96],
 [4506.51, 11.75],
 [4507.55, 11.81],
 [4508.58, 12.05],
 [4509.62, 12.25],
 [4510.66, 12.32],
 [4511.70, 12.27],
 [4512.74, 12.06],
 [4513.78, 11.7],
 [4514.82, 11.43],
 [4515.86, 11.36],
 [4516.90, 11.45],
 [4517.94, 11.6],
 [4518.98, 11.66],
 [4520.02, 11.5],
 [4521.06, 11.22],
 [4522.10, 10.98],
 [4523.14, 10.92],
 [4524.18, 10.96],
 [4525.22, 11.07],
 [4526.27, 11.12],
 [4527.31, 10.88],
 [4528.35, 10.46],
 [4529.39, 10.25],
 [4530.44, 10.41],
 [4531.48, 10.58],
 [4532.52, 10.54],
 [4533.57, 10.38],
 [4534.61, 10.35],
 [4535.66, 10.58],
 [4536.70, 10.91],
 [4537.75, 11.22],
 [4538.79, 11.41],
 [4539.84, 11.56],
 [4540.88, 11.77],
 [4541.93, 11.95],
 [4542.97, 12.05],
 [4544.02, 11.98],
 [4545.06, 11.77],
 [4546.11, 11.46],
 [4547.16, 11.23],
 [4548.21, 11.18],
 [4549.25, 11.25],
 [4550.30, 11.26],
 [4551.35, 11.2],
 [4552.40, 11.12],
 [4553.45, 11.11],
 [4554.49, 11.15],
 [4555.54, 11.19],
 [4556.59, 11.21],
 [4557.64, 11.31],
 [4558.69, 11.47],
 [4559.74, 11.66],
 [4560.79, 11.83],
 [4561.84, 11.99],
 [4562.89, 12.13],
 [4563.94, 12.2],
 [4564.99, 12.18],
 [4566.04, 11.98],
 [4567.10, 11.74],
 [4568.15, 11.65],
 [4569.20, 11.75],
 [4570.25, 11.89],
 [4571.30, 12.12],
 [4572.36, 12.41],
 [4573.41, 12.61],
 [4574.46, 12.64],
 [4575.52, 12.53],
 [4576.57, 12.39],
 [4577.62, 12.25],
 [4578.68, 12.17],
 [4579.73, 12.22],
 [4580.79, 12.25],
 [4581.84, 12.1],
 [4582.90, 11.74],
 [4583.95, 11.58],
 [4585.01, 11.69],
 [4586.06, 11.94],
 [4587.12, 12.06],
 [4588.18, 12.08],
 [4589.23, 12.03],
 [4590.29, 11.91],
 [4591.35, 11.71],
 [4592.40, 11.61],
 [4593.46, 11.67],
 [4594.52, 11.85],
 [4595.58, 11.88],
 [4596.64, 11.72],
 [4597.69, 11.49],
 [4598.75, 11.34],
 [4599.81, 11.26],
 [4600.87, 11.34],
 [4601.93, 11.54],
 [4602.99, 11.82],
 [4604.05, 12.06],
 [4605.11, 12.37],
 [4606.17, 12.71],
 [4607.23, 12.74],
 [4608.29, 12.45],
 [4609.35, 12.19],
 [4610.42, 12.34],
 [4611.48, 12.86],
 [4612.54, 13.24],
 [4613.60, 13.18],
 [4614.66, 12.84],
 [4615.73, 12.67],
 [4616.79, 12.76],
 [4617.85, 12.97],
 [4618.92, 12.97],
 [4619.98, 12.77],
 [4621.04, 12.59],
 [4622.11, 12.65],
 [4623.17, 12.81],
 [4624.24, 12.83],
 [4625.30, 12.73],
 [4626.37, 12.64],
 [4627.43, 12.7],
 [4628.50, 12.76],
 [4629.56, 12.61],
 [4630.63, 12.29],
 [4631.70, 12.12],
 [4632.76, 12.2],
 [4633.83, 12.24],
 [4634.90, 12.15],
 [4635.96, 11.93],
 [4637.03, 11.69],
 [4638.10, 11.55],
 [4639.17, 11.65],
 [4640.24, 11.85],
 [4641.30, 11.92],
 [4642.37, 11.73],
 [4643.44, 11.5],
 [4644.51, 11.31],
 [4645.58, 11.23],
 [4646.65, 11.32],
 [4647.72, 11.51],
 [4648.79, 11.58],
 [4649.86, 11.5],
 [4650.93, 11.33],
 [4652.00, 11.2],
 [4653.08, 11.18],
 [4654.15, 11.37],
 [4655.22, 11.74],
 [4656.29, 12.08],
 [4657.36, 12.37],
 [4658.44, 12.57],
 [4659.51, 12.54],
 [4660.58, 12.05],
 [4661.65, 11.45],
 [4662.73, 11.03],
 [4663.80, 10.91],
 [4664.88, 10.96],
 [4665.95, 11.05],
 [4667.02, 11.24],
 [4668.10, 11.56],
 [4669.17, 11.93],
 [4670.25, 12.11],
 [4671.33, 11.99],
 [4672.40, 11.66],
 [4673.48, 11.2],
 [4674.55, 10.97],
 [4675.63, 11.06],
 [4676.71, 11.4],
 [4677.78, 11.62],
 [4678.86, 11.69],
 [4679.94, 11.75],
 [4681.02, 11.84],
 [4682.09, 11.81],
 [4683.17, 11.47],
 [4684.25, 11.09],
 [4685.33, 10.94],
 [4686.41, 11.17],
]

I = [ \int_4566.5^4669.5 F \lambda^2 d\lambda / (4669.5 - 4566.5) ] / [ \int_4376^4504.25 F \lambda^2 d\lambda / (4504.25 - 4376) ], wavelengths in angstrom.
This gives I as 1.28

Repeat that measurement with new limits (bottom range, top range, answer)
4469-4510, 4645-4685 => 1.10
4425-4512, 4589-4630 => 1.22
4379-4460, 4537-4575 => 1.28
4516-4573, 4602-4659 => 1.11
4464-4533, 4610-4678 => 1.14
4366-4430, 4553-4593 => 1.39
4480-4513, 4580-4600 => 1.08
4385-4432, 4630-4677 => 1.39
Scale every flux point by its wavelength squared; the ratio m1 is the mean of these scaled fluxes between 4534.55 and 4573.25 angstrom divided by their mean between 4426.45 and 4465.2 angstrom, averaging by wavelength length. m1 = 1.19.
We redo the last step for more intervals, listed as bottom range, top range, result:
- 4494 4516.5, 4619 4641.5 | 1.12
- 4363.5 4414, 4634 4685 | 1.42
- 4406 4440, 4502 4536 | 1.22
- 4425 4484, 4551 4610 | 1.20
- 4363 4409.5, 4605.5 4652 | 1.50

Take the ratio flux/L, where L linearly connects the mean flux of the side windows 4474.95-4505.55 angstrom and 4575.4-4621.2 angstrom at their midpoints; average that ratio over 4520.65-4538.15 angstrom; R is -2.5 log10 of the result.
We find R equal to 0.08 mag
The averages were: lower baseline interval 11.3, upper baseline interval 12.2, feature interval 10.7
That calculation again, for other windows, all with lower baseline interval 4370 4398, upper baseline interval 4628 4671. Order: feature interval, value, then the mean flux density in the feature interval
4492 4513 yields -0.125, 11.5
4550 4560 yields -0.046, 11.3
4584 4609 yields -0.064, 11.9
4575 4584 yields -0.107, 12.2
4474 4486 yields -0.140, 11.4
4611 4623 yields -0.131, 12.9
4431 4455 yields -0.077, 10.4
